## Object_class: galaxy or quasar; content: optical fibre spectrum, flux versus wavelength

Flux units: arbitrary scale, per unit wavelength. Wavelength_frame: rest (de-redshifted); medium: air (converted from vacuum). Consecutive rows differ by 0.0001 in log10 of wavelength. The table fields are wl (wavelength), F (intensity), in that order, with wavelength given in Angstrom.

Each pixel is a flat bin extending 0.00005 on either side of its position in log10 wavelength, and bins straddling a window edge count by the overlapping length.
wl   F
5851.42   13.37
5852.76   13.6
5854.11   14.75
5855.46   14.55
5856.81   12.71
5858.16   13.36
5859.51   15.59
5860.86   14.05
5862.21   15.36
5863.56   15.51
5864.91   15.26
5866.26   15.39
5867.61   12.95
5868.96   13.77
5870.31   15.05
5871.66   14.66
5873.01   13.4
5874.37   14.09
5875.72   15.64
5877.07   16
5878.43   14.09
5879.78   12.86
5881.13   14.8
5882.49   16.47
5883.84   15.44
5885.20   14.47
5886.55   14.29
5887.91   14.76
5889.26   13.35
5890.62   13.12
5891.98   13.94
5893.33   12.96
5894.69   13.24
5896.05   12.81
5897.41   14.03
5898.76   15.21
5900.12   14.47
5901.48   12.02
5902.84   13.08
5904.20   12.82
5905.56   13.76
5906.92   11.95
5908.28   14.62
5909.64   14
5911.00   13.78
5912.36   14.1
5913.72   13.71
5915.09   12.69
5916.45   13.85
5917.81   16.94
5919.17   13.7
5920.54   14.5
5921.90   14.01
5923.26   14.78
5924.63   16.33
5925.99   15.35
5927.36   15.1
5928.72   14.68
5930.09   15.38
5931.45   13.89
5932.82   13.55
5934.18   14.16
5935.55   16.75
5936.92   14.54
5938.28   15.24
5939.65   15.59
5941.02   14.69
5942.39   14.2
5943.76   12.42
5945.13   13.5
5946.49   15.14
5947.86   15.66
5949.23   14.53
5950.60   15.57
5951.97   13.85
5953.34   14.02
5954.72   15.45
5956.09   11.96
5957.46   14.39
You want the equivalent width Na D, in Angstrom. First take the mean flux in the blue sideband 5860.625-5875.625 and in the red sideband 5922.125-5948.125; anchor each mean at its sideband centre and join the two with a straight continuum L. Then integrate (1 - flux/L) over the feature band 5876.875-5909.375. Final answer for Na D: 1.61 Angstrom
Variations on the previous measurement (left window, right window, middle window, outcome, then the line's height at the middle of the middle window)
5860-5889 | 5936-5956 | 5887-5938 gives 1.70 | 14.6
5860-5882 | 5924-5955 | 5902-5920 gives 1.13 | 14.7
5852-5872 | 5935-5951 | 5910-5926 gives 0.27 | 14.7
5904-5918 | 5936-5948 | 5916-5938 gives -1.08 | 14.2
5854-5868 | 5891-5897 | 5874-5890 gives -1.14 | 13.7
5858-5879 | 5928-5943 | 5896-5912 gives 1.25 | 14.7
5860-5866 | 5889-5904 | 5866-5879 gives 0.12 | 14.6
